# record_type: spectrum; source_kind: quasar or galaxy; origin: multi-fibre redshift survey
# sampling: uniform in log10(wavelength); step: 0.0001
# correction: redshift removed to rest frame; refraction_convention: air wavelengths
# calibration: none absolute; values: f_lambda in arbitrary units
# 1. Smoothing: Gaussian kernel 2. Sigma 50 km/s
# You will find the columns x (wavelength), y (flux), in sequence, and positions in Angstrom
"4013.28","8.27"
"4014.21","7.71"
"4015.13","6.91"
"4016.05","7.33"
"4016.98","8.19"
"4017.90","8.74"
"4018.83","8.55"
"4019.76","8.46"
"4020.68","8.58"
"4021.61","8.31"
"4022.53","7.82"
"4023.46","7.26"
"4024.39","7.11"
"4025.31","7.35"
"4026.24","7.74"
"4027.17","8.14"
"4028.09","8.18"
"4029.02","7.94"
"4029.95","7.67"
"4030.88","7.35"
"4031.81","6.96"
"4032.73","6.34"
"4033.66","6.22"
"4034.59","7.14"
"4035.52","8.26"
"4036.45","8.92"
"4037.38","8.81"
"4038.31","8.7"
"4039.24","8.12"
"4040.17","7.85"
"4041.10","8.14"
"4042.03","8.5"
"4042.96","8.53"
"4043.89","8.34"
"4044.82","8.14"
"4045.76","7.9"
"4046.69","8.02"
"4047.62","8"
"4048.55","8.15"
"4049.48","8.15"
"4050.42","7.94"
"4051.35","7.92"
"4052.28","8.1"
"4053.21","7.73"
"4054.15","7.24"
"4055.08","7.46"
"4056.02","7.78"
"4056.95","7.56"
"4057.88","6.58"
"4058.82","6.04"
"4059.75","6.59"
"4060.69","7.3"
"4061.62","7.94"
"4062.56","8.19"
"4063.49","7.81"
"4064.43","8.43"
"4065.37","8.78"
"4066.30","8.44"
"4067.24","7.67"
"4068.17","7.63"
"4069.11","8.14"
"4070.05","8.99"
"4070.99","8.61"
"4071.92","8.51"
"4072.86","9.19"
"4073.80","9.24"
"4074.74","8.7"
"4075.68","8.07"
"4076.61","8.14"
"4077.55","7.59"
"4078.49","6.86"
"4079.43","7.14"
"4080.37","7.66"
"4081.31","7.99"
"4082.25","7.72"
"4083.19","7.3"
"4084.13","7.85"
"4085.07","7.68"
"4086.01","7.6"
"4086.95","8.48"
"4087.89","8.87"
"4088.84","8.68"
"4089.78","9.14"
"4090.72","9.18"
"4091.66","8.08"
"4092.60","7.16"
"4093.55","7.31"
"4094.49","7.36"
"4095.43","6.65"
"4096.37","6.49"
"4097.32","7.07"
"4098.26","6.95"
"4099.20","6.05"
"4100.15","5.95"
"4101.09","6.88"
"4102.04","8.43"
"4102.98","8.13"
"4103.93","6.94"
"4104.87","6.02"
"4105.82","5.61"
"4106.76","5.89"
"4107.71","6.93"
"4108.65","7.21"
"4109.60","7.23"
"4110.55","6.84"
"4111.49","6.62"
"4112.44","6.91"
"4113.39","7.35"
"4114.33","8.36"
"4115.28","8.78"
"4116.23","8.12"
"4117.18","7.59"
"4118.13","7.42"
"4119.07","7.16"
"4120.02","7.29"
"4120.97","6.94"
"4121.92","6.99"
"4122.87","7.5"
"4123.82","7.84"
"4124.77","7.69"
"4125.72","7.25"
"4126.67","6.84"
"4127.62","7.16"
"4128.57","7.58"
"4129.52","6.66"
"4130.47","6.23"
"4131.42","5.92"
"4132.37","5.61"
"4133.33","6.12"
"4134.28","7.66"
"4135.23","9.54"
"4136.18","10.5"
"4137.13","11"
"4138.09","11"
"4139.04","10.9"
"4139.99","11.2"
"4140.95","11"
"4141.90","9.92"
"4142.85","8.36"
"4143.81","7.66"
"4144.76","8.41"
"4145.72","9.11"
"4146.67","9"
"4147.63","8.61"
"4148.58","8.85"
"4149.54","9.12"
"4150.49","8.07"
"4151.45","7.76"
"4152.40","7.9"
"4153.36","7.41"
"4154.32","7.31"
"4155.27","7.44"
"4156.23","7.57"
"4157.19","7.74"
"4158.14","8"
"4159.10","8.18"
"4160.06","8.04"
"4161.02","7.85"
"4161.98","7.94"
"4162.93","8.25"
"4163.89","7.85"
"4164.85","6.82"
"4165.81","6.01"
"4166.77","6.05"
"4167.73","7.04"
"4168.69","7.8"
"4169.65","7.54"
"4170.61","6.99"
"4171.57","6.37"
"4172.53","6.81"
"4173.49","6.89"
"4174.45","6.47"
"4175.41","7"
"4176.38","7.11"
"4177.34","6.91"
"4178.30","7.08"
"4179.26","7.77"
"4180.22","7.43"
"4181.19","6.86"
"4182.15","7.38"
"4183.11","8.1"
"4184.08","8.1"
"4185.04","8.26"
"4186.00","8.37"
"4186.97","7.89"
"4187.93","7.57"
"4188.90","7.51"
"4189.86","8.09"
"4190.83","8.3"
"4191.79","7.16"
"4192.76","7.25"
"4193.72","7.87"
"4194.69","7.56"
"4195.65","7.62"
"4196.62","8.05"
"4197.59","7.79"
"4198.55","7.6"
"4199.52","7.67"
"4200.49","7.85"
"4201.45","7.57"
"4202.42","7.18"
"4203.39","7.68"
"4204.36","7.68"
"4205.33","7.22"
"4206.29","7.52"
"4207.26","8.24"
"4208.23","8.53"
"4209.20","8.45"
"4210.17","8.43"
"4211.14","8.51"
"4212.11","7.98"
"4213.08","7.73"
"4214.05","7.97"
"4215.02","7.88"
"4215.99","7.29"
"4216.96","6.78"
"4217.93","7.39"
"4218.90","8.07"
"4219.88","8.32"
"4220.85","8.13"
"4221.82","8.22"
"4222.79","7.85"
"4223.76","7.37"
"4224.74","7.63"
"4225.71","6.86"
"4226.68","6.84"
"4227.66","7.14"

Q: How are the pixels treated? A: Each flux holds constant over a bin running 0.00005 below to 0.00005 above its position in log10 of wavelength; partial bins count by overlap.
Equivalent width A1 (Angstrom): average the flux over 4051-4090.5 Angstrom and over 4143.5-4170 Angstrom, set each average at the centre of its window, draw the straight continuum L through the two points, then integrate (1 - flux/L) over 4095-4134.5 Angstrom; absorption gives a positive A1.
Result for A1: 4.4 Angstrom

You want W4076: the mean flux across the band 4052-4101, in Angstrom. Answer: 7.75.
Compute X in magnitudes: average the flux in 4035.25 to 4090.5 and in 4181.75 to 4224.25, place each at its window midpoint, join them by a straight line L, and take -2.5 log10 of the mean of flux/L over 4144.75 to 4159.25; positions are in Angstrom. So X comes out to -0.034 mag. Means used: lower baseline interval 8.03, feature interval 8.15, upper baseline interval 7.82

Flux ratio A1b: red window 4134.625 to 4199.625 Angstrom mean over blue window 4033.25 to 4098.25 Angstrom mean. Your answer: 1.01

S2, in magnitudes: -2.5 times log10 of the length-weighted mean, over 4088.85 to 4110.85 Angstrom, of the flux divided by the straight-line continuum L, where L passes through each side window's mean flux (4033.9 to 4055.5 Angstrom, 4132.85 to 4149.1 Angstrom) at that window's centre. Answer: 0.23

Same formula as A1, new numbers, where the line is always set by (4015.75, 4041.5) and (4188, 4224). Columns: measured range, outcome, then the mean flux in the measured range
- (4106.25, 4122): 1.1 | 7.28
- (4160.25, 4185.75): 1.7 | 7.28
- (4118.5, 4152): -1.8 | 8.24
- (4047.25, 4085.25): -0.1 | 7.88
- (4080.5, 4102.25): 0.7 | 7.59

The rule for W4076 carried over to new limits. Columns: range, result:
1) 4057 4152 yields 7.84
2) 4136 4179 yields 8.09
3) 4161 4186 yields 7.27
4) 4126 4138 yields 7.67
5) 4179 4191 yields 7.8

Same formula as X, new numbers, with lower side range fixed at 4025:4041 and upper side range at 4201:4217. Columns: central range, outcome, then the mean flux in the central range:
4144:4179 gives 0.03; 7.59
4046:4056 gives -0.01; 7.87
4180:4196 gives 0.01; 7.73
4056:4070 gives 0.01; 7.7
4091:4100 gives 0.11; 7.02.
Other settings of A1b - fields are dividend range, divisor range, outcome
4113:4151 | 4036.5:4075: 1.02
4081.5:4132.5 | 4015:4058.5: 0.93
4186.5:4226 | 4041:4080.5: 0.98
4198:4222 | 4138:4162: 0.91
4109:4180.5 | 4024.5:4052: 0.98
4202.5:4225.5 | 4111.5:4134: 1.09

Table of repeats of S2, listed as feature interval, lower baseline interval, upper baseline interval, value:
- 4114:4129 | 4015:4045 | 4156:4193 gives 0.01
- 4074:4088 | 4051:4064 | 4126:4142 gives -0.01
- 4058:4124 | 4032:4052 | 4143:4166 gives 0.05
